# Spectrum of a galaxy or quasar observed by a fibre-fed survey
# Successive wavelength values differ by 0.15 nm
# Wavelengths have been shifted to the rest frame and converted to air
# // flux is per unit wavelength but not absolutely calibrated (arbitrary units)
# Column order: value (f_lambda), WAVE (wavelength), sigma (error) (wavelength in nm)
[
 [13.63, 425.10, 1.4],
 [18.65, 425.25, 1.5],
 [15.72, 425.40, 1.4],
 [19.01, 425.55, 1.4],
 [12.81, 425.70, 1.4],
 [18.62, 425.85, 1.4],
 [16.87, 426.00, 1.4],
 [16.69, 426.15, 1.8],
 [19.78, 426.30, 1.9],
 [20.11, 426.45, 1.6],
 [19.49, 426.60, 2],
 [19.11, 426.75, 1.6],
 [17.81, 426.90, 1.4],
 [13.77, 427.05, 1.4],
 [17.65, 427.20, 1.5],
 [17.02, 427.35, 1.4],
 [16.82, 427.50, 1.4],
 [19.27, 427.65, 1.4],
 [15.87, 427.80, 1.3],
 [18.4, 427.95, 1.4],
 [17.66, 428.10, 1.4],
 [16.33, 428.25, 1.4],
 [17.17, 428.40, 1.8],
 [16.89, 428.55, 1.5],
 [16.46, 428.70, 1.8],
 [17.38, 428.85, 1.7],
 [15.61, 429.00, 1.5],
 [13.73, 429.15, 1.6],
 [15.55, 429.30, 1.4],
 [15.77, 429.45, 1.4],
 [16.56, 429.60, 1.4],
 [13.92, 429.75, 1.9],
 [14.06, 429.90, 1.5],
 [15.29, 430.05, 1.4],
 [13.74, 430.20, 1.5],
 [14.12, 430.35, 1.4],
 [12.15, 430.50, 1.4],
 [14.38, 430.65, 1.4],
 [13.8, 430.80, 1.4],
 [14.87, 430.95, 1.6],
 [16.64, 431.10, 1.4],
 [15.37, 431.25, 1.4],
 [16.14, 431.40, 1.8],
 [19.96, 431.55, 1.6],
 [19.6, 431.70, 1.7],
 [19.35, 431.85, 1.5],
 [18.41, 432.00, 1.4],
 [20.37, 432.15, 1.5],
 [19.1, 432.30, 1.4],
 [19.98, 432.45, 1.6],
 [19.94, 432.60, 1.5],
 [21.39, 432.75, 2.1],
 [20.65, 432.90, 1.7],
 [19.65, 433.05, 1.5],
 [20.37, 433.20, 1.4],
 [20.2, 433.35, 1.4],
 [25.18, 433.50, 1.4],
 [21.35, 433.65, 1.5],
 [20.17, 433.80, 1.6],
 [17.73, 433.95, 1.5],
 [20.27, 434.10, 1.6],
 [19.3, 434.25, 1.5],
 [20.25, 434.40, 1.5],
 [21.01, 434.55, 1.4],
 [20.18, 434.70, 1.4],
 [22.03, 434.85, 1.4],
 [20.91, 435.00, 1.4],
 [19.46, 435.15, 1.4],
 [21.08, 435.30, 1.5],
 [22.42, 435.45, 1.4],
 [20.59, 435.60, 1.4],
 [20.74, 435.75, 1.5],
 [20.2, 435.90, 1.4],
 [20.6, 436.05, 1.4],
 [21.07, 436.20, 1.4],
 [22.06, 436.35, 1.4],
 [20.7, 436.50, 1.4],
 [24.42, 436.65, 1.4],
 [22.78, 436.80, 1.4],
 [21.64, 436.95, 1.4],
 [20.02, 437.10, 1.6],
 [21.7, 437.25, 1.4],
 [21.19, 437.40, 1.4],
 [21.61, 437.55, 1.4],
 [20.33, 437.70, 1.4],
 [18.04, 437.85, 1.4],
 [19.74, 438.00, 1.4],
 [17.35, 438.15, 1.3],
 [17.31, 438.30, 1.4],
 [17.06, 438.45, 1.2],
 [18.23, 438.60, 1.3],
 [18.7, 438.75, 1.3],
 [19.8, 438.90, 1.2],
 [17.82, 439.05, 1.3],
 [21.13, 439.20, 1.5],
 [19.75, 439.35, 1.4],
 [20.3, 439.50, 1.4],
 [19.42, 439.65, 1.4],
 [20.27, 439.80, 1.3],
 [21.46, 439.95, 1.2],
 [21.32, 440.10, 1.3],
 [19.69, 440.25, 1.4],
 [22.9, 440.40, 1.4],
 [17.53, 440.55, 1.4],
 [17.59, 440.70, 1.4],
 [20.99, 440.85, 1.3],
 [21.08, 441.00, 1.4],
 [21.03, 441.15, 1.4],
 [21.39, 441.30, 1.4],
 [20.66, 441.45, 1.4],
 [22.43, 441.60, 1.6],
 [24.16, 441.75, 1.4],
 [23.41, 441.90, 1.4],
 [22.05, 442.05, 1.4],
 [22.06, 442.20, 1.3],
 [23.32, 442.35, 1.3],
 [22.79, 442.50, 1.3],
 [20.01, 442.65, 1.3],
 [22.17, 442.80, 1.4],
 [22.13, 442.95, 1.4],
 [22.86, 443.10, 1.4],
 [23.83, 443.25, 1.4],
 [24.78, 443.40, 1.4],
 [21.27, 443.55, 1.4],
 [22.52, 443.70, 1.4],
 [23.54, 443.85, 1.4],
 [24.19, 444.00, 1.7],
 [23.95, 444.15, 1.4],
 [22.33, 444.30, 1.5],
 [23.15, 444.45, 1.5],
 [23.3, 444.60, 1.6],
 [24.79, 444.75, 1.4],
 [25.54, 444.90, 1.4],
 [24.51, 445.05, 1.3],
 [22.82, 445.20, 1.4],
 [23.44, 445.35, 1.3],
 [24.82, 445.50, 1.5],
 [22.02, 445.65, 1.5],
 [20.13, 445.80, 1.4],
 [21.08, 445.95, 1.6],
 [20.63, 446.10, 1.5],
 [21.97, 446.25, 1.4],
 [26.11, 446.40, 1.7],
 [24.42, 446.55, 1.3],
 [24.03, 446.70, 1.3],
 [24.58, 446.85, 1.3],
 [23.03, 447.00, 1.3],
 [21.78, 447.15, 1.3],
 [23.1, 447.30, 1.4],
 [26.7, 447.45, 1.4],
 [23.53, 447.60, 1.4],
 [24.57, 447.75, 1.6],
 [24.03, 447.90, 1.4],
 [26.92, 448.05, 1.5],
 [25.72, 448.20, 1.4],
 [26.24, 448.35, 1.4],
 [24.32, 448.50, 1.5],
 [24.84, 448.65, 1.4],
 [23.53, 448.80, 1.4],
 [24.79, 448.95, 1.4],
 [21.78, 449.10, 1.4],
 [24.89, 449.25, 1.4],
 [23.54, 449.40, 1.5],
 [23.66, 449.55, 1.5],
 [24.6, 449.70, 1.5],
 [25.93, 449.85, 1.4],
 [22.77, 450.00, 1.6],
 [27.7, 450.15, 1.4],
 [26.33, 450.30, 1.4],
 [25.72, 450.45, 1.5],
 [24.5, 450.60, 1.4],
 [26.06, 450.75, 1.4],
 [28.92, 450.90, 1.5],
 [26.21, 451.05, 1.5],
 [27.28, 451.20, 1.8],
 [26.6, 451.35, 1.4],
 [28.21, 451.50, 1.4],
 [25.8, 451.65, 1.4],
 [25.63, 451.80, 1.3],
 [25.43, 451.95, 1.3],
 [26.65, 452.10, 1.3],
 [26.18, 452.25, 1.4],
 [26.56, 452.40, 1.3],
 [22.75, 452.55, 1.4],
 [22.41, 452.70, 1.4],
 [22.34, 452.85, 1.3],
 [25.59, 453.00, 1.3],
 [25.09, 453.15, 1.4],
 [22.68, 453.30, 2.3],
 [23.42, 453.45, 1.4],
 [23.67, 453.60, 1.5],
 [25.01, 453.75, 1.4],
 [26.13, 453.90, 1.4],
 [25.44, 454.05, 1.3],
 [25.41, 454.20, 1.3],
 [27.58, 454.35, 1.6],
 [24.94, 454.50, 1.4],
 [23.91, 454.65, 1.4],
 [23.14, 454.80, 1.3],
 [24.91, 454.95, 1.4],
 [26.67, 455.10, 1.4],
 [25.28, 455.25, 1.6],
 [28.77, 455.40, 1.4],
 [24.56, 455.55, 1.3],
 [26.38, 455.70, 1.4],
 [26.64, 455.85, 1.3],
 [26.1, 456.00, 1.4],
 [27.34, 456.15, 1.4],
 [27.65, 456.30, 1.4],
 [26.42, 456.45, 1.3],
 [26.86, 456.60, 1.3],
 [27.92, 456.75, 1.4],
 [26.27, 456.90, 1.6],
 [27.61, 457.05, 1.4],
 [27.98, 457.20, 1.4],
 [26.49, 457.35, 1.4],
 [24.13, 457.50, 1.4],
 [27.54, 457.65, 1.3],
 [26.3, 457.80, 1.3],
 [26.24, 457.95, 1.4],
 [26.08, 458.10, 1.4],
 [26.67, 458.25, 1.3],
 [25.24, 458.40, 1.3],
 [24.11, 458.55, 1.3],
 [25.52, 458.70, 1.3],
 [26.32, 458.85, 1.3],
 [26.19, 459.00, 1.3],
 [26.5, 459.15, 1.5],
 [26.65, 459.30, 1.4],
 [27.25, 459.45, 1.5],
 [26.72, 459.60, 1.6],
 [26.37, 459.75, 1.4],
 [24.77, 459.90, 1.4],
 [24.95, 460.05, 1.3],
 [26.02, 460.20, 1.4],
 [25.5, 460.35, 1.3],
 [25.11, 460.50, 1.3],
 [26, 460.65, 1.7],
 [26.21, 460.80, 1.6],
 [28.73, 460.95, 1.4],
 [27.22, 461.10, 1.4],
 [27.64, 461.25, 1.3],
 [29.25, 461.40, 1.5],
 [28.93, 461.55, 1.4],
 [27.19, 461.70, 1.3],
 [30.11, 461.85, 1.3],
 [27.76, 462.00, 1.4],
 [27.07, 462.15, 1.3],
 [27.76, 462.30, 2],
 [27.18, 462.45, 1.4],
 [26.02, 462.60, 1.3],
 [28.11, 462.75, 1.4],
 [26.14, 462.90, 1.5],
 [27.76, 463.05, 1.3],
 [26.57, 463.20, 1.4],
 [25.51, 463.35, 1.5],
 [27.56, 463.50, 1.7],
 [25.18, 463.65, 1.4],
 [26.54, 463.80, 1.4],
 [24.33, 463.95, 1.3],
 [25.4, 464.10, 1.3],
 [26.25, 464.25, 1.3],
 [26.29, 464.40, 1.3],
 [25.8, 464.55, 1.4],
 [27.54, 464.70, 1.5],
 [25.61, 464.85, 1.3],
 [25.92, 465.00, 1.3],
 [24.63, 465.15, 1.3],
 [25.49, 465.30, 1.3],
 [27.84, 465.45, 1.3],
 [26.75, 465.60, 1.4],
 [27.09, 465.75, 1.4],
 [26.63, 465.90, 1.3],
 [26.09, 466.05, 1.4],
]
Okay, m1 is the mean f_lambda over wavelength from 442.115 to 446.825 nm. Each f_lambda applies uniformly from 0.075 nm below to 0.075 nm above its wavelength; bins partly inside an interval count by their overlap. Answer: 23.1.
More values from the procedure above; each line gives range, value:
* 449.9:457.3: 25.8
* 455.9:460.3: 26.3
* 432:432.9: 20.1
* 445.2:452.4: 24.7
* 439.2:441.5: 20.4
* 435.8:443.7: 20.9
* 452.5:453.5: 23.5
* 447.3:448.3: 25.1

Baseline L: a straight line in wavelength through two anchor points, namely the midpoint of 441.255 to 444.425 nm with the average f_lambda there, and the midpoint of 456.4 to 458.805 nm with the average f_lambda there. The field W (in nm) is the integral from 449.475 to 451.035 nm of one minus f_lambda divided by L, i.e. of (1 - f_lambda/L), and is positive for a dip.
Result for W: -0.07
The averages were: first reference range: 22.7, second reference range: 26.3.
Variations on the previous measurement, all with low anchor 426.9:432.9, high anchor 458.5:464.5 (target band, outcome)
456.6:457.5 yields -0.06 nm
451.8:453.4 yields -0.05 nm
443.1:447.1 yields -0.34 nm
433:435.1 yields -0.30 nm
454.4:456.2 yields -0.08 nm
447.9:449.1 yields -0.13 nm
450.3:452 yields -0.22 nm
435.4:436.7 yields -0.19 nm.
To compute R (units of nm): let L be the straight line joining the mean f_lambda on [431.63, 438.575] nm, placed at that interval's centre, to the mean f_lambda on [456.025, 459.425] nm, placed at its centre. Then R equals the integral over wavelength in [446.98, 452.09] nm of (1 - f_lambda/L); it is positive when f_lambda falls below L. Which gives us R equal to -0.19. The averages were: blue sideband 20.4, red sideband 26.5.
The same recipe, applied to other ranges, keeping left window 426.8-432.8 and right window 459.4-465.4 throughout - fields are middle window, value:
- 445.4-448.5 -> -0.26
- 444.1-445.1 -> -0.13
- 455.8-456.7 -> -0.08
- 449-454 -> -0.40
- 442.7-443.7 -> -0.09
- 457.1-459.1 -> -0.06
